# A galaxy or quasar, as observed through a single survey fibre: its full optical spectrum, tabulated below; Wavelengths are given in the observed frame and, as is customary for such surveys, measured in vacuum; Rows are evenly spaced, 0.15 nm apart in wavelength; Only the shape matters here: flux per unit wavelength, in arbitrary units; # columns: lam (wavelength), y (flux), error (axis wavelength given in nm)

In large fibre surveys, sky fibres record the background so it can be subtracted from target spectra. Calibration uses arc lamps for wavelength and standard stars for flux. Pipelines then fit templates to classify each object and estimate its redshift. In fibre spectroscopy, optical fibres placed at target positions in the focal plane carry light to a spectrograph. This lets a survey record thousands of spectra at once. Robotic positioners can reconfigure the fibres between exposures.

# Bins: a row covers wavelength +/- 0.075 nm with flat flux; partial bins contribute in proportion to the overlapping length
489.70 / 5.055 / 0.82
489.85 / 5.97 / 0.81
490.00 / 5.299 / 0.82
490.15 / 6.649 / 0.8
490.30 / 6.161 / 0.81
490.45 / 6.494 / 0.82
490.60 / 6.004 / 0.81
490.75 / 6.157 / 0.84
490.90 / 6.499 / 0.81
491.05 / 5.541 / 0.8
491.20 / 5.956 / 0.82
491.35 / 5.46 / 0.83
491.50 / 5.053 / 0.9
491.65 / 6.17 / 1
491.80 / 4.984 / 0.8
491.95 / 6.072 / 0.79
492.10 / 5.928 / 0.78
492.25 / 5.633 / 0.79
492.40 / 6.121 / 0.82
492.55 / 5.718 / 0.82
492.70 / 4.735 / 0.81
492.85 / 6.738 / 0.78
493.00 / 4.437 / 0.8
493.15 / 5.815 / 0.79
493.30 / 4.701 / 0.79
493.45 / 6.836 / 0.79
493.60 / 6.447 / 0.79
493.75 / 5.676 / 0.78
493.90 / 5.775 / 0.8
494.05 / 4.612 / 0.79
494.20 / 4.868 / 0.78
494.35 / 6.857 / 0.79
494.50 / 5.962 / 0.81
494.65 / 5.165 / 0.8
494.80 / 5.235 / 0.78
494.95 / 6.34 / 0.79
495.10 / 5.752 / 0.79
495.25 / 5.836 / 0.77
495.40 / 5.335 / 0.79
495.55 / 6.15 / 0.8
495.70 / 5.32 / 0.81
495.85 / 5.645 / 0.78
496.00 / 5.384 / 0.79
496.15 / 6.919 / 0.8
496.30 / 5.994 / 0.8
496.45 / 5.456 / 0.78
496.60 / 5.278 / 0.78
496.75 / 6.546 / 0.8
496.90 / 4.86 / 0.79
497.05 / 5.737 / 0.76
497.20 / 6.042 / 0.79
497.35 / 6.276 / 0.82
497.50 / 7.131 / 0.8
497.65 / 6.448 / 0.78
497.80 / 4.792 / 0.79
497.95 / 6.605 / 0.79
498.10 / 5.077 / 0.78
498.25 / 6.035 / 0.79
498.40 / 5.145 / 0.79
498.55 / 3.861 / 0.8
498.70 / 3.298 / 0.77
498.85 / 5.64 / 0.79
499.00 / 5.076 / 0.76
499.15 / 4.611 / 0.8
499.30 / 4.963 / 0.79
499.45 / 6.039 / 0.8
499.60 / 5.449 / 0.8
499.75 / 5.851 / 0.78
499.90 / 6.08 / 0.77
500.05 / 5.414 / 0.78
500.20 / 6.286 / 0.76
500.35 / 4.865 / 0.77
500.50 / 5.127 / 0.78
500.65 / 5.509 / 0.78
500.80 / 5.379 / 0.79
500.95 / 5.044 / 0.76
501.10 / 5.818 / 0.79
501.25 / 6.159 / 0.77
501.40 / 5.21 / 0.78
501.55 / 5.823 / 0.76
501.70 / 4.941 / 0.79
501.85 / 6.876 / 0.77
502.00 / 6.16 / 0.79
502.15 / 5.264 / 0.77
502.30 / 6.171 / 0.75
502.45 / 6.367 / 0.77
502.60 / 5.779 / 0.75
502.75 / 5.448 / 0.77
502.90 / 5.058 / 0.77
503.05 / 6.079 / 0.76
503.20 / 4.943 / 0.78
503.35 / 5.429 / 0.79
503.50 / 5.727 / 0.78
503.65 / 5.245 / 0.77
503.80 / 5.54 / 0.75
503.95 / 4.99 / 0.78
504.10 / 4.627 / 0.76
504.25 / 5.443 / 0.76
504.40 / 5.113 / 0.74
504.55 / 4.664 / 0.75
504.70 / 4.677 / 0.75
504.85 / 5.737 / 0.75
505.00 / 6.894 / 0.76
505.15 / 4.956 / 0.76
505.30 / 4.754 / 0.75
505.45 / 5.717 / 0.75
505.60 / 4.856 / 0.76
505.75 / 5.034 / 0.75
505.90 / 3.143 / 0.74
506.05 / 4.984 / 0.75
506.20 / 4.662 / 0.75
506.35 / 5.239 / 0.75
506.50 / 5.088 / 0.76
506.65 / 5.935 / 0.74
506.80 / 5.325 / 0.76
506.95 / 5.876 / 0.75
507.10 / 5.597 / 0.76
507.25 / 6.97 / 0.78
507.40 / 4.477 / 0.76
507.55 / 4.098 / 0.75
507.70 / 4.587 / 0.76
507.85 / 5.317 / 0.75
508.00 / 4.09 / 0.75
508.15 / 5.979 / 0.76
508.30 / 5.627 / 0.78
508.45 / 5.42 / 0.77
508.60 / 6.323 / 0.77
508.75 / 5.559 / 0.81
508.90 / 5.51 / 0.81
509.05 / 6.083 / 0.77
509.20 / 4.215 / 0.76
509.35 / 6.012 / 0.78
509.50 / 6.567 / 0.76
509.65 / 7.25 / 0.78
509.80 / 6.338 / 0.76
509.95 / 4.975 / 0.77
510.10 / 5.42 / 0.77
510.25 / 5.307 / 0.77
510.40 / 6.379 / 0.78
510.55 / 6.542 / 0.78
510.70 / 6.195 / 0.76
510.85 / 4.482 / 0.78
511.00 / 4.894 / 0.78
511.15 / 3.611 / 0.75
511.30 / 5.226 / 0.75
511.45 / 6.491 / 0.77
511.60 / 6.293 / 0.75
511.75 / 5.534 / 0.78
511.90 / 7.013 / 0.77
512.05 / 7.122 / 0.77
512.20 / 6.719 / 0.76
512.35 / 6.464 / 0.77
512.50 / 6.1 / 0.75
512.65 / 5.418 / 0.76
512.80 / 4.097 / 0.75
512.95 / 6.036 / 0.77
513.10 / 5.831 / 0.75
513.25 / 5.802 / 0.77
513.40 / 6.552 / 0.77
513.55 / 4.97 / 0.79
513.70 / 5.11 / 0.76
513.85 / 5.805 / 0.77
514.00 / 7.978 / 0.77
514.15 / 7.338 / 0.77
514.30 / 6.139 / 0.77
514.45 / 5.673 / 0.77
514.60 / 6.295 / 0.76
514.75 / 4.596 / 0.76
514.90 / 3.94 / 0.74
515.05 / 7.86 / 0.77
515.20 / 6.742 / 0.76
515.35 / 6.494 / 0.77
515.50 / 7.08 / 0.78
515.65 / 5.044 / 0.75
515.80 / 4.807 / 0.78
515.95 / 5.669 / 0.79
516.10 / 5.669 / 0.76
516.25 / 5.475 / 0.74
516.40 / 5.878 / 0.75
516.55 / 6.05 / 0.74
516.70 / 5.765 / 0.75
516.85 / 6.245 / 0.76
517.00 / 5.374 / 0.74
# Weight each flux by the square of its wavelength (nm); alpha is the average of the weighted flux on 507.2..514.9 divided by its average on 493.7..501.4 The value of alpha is 1.1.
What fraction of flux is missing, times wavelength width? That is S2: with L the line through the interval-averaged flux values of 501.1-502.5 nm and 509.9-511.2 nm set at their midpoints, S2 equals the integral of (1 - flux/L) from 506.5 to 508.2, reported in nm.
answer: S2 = 0.08 nm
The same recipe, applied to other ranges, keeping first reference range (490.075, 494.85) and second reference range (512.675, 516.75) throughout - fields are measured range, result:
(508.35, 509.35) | 0.049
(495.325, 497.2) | 0.017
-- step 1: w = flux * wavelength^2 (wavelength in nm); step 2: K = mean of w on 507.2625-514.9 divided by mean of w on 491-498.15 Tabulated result 1.06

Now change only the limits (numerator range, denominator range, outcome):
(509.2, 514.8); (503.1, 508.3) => 1.17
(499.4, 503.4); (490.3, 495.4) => 1.02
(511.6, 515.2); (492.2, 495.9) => 1.15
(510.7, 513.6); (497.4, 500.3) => 1.11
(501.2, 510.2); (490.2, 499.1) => 1.00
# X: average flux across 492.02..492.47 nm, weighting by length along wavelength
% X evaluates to 5.89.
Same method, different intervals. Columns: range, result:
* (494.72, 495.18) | 5.77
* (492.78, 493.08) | 5.57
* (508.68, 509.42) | 5.47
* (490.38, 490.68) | 6.24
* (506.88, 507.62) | 5.41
